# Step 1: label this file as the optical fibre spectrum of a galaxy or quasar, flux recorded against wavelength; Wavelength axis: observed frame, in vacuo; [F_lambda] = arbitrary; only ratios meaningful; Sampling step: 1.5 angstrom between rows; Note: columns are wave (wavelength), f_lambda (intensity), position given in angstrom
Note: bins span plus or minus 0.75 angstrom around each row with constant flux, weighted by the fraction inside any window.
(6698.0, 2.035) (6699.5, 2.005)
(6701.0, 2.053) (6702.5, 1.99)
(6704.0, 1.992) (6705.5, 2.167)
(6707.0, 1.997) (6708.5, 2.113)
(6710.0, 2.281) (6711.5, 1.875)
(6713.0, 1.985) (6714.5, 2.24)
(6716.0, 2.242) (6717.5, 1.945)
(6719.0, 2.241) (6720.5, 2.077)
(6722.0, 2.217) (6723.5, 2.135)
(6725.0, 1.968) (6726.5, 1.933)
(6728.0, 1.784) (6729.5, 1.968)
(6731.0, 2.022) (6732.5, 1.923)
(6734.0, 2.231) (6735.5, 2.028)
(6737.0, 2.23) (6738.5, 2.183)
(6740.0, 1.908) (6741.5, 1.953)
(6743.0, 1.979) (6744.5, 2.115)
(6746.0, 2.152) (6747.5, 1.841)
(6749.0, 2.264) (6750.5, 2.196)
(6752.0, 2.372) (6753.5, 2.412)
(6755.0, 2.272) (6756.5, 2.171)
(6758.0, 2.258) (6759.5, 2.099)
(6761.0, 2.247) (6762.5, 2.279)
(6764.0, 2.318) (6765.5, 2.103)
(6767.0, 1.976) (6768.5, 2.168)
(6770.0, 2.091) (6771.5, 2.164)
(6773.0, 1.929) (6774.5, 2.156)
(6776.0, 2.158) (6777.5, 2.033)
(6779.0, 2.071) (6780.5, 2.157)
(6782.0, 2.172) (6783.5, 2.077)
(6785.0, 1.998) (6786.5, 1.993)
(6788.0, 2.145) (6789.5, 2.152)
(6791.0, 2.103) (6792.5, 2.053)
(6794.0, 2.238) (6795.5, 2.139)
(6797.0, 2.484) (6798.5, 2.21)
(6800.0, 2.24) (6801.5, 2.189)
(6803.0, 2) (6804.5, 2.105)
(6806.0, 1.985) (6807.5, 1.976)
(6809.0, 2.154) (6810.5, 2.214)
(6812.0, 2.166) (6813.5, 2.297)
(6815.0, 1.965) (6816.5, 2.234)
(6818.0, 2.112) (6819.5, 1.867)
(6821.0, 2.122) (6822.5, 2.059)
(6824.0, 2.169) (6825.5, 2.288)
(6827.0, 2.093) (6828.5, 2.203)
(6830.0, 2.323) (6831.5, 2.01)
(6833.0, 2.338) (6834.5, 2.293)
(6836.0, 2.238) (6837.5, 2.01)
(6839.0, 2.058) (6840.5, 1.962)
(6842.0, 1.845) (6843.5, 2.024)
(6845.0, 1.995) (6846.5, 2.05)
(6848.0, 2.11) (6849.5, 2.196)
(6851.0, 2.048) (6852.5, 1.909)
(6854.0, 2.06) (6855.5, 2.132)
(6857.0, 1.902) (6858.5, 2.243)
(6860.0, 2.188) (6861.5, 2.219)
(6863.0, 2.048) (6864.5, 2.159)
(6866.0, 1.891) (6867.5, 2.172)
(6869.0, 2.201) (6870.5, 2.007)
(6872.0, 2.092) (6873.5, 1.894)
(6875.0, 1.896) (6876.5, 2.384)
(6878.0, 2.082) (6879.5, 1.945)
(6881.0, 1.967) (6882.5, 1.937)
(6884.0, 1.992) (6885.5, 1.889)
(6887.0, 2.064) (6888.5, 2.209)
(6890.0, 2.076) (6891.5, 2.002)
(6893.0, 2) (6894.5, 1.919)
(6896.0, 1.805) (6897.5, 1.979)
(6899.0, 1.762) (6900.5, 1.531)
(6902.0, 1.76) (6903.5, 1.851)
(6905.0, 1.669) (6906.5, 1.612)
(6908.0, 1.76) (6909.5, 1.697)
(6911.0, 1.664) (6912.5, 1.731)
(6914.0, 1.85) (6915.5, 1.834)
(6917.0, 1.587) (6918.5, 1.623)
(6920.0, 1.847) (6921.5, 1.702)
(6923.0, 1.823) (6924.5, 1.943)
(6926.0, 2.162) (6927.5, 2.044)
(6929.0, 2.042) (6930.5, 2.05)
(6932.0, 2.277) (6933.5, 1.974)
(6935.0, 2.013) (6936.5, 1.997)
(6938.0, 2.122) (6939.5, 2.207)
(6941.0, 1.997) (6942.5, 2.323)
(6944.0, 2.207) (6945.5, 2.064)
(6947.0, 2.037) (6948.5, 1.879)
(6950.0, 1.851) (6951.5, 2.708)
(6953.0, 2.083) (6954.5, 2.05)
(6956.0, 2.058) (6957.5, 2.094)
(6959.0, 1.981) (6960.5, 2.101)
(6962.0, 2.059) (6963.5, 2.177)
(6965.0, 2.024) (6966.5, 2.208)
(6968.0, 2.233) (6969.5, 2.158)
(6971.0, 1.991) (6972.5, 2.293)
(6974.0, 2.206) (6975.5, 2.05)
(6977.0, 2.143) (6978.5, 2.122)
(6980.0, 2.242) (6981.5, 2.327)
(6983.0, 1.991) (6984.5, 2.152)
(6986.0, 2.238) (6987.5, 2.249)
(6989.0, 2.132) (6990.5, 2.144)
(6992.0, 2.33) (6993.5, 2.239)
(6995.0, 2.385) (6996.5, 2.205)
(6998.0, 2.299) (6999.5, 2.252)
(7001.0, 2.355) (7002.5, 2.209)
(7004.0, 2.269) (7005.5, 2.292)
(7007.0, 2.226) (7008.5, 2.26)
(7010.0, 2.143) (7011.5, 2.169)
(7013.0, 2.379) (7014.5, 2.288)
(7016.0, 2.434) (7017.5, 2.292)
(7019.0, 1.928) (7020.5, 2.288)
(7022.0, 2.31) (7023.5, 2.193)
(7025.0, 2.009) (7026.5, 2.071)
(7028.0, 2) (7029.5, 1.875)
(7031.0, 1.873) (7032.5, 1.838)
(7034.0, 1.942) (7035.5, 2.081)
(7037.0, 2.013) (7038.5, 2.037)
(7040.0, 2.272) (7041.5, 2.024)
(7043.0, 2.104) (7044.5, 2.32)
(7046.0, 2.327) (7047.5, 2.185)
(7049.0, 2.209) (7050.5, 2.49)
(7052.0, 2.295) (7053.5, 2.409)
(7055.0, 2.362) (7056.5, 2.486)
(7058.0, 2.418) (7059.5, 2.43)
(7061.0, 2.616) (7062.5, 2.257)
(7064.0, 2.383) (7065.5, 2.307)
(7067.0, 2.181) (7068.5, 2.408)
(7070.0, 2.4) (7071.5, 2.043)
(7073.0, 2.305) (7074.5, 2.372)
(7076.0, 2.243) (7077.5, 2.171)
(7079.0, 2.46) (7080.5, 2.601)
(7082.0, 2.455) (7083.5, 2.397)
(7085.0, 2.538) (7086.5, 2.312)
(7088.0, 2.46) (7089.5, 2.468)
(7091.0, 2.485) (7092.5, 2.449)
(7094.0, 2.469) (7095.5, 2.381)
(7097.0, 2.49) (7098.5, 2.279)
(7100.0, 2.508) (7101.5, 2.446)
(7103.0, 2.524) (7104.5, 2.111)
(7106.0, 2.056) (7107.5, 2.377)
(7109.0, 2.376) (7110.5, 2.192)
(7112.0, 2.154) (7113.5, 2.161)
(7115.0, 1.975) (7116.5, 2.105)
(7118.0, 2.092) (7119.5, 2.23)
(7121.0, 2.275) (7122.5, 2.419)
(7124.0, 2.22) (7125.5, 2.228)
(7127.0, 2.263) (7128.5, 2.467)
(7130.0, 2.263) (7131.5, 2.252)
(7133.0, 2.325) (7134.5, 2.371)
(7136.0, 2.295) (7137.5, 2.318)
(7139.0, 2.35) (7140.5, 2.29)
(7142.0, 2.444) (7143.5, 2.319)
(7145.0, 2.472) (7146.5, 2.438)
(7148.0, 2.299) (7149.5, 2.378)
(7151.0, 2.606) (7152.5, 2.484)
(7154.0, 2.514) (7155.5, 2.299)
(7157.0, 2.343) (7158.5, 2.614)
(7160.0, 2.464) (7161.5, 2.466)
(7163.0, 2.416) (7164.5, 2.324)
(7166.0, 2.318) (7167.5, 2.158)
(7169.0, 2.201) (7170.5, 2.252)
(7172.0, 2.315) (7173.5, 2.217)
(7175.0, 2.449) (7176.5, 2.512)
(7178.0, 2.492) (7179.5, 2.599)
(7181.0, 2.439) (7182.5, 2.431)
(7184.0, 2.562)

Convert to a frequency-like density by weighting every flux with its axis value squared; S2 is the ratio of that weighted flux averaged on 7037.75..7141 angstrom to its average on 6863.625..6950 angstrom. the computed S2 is 1.25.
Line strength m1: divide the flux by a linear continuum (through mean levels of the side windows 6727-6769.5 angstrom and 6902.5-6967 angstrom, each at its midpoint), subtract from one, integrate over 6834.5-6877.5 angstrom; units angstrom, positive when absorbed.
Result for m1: -0.8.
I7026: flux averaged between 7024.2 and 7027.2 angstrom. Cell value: 2.04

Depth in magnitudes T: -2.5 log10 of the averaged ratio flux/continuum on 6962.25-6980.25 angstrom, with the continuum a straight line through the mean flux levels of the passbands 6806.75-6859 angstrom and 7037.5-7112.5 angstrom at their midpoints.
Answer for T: 0.04 mag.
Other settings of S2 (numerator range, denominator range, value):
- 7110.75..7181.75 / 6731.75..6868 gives 1.22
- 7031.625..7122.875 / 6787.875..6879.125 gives 1.17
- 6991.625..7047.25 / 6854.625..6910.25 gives 1.15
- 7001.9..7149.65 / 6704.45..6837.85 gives 1.17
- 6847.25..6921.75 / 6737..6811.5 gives 0.94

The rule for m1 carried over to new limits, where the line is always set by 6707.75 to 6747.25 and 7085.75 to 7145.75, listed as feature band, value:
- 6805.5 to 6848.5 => 0.4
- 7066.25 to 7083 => -0.3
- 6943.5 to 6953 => 0.4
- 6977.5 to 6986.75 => 0.2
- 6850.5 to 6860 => 0.4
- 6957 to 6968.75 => 0.6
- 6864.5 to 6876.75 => 0.6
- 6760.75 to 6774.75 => -0.3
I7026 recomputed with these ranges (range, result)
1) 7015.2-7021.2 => 2.24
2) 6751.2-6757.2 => 2.31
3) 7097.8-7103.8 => 2.44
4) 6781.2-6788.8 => 2.08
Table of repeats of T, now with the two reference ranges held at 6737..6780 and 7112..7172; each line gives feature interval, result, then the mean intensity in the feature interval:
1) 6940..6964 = 0.06 mag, 2.1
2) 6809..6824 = 0.02 mag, 2.12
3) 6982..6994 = 0.03 mag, 2.19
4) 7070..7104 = -0.05 mag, 2.4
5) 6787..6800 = -0.02 mag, 2.19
